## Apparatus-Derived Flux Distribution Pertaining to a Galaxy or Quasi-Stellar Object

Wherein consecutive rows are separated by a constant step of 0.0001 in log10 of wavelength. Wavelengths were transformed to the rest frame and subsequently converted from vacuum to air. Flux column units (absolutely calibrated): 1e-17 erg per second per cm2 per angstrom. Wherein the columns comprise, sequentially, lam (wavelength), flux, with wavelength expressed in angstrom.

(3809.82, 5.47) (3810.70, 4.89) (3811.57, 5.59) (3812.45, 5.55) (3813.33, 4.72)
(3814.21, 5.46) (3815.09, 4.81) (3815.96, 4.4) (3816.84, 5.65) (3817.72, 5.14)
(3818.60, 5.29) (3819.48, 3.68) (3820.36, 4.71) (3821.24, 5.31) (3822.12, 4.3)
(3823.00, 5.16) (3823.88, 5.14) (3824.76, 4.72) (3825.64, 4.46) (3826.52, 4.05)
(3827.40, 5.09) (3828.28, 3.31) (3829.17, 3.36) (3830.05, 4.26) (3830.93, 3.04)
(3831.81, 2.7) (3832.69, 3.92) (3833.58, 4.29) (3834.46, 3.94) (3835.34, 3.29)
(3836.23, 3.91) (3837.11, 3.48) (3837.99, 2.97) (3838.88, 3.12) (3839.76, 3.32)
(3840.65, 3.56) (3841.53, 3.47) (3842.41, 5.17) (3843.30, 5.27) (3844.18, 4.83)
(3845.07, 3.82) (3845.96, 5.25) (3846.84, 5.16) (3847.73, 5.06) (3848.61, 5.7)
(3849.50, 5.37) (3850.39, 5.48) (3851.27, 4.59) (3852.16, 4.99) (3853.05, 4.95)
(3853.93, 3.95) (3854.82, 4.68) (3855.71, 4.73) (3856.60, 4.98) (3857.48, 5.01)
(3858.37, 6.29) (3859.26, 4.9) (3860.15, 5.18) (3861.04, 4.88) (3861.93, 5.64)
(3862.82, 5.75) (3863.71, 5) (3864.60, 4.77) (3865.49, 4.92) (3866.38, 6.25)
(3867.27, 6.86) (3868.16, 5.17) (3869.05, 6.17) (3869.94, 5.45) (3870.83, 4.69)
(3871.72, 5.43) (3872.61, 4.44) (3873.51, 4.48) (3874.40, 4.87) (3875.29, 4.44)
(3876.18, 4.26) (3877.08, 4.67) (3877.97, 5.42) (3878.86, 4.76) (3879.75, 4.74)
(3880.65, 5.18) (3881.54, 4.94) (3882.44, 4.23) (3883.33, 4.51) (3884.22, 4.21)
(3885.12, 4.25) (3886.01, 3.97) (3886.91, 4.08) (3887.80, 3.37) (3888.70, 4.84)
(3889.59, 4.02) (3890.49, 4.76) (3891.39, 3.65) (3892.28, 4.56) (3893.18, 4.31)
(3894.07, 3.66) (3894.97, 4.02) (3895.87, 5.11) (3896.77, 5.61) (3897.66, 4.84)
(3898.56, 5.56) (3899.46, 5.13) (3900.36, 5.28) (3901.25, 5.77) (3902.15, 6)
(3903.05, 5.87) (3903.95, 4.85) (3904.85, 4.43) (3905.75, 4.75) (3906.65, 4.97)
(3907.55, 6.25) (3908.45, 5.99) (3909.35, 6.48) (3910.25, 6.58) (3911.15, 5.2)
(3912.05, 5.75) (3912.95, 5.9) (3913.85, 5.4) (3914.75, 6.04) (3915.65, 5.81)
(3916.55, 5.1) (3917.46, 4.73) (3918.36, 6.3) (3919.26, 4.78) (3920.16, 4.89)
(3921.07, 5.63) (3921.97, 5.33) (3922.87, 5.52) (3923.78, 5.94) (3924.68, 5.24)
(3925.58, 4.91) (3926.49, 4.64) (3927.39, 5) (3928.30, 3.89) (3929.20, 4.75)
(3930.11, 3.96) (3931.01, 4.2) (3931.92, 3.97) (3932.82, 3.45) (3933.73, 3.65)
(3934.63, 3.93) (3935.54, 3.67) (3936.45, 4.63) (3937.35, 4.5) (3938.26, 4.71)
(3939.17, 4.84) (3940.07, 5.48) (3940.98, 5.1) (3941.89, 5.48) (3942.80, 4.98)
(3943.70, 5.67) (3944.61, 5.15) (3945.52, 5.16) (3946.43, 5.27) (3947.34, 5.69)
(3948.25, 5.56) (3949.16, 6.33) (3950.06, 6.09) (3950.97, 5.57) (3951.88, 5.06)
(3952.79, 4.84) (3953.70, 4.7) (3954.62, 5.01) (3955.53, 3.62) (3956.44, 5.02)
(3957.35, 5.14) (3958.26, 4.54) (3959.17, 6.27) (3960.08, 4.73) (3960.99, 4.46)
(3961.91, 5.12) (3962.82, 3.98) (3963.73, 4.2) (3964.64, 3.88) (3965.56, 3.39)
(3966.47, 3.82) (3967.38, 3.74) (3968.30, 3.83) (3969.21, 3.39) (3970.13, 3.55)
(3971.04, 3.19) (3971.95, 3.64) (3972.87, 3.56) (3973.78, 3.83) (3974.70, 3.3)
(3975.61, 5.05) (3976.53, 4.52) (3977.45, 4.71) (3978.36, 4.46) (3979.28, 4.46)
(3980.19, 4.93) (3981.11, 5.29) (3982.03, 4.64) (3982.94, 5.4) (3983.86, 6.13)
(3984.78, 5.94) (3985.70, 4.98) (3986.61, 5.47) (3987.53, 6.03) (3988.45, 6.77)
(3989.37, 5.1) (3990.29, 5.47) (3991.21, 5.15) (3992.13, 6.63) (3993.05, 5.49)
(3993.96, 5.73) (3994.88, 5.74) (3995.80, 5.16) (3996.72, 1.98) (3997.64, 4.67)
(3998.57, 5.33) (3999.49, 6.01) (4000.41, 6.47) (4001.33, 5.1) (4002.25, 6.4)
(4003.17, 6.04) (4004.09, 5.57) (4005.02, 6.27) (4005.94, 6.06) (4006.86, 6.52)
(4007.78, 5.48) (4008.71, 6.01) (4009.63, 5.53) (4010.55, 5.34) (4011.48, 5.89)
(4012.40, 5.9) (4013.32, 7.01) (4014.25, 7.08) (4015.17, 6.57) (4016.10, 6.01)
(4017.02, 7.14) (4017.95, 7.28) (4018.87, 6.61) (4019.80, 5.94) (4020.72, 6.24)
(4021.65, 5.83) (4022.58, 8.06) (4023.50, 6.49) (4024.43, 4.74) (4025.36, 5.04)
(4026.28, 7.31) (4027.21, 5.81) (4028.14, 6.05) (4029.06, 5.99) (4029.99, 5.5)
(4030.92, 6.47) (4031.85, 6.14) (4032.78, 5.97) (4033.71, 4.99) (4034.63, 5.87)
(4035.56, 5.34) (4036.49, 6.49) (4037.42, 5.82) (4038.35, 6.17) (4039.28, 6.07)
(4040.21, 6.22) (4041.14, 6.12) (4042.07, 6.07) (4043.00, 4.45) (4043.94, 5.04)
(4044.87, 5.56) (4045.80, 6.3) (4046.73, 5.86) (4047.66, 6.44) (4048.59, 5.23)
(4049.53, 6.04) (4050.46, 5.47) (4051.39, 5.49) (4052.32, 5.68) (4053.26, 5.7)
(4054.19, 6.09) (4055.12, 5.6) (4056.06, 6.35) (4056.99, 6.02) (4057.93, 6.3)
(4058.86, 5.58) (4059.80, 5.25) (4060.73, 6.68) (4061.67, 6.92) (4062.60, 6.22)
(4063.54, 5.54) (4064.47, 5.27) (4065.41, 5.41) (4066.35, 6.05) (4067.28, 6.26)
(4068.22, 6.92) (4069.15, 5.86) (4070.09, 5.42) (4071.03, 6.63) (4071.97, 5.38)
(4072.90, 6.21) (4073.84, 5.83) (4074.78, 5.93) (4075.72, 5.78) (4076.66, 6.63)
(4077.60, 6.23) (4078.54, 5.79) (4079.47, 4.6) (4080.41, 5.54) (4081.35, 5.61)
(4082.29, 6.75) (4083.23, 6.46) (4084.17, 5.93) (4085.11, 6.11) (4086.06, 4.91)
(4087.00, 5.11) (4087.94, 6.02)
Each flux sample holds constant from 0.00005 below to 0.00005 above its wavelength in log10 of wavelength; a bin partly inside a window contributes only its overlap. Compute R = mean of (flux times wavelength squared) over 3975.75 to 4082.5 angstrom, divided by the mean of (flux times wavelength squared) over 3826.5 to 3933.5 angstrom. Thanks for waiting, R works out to 1.31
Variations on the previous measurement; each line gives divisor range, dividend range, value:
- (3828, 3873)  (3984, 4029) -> 1.38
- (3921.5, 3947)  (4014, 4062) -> 1.33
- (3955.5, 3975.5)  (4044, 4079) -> 1.51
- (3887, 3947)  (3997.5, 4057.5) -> 1.27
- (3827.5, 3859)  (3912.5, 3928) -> 1.28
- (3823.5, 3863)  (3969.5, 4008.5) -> 1.24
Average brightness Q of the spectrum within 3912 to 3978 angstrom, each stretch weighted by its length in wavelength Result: 4.74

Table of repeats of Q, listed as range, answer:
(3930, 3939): 4.1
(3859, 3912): 5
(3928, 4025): 5.14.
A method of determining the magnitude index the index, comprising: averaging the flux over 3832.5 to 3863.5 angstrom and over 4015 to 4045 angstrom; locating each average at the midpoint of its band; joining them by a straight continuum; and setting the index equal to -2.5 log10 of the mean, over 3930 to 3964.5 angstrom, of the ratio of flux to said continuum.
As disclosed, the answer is 0.12 mag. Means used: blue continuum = 4.61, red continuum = 6.04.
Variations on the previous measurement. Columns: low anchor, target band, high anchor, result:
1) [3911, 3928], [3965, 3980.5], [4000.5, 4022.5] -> 0.43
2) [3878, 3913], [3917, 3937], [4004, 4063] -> 0.11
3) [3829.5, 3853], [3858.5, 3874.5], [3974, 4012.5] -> -0.19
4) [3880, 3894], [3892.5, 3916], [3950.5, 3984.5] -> -0.23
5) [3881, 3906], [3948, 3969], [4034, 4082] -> 0.09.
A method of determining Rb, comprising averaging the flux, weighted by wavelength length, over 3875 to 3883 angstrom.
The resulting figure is 4.74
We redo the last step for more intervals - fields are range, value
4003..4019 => 6.24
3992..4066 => 5.9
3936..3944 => 5.04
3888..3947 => 5.01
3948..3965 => 4.95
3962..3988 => 4.42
